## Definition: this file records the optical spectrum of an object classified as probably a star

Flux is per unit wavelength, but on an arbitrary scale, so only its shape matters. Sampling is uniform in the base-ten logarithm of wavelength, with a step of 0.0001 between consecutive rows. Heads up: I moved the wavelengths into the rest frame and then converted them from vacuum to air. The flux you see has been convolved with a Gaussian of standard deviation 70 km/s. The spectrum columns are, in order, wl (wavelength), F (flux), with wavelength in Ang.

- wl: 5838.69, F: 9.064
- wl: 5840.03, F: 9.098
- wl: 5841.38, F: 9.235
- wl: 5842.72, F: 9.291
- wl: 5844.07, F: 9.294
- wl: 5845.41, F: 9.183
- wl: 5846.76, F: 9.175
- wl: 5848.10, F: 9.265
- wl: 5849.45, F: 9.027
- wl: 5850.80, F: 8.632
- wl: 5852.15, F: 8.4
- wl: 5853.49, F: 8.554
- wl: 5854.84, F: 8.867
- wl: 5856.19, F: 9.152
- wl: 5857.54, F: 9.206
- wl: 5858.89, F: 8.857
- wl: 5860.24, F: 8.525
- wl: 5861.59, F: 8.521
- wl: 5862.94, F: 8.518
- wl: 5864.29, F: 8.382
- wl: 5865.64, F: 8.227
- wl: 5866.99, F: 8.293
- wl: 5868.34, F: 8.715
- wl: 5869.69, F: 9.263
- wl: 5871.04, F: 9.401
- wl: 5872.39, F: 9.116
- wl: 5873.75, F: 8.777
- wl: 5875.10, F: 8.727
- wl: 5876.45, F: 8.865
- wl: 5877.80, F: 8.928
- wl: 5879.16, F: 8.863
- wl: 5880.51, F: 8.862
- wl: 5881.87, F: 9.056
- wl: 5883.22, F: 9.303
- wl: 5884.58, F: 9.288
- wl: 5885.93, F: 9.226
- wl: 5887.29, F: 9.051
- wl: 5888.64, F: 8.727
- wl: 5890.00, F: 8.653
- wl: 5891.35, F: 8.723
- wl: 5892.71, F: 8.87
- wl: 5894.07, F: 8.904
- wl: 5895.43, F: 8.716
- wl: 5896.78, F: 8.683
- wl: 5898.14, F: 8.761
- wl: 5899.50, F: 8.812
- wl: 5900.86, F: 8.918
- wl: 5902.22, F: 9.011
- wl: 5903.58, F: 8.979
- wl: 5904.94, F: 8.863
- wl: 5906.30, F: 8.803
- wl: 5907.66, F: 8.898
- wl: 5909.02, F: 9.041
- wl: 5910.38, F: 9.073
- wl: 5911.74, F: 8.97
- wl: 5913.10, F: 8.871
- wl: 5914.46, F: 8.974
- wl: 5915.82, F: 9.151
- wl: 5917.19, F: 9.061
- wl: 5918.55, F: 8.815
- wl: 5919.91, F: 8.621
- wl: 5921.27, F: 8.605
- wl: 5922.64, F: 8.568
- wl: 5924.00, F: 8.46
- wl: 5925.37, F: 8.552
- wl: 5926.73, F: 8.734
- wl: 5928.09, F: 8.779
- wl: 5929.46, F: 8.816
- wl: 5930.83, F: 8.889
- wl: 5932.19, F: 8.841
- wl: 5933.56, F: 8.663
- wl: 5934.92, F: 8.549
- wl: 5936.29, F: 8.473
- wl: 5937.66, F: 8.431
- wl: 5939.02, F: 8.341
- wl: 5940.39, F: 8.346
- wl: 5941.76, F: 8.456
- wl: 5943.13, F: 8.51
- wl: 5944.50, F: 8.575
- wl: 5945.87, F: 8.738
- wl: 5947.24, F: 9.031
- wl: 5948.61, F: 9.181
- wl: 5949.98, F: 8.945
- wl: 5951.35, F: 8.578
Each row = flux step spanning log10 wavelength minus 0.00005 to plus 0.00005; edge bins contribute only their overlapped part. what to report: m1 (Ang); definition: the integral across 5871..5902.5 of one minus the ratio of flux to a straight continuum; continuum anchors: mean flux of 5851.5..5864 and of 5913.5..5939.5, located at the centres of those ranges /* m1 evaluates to -0.7 Ang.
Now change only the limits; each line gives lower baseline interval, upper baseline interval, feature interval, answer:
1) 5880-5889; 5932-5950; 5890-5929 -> 0.3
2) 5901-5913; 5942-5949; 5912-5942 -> 0.6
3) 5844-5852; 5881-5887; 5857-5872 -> 0.6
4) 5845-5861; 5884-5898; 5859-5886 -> 0.2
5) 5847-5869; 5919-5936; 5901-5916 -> -0.5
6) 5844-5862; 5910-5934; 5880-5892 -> -0.2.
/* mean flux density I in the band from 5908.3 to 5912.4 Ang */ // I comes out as 9.03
